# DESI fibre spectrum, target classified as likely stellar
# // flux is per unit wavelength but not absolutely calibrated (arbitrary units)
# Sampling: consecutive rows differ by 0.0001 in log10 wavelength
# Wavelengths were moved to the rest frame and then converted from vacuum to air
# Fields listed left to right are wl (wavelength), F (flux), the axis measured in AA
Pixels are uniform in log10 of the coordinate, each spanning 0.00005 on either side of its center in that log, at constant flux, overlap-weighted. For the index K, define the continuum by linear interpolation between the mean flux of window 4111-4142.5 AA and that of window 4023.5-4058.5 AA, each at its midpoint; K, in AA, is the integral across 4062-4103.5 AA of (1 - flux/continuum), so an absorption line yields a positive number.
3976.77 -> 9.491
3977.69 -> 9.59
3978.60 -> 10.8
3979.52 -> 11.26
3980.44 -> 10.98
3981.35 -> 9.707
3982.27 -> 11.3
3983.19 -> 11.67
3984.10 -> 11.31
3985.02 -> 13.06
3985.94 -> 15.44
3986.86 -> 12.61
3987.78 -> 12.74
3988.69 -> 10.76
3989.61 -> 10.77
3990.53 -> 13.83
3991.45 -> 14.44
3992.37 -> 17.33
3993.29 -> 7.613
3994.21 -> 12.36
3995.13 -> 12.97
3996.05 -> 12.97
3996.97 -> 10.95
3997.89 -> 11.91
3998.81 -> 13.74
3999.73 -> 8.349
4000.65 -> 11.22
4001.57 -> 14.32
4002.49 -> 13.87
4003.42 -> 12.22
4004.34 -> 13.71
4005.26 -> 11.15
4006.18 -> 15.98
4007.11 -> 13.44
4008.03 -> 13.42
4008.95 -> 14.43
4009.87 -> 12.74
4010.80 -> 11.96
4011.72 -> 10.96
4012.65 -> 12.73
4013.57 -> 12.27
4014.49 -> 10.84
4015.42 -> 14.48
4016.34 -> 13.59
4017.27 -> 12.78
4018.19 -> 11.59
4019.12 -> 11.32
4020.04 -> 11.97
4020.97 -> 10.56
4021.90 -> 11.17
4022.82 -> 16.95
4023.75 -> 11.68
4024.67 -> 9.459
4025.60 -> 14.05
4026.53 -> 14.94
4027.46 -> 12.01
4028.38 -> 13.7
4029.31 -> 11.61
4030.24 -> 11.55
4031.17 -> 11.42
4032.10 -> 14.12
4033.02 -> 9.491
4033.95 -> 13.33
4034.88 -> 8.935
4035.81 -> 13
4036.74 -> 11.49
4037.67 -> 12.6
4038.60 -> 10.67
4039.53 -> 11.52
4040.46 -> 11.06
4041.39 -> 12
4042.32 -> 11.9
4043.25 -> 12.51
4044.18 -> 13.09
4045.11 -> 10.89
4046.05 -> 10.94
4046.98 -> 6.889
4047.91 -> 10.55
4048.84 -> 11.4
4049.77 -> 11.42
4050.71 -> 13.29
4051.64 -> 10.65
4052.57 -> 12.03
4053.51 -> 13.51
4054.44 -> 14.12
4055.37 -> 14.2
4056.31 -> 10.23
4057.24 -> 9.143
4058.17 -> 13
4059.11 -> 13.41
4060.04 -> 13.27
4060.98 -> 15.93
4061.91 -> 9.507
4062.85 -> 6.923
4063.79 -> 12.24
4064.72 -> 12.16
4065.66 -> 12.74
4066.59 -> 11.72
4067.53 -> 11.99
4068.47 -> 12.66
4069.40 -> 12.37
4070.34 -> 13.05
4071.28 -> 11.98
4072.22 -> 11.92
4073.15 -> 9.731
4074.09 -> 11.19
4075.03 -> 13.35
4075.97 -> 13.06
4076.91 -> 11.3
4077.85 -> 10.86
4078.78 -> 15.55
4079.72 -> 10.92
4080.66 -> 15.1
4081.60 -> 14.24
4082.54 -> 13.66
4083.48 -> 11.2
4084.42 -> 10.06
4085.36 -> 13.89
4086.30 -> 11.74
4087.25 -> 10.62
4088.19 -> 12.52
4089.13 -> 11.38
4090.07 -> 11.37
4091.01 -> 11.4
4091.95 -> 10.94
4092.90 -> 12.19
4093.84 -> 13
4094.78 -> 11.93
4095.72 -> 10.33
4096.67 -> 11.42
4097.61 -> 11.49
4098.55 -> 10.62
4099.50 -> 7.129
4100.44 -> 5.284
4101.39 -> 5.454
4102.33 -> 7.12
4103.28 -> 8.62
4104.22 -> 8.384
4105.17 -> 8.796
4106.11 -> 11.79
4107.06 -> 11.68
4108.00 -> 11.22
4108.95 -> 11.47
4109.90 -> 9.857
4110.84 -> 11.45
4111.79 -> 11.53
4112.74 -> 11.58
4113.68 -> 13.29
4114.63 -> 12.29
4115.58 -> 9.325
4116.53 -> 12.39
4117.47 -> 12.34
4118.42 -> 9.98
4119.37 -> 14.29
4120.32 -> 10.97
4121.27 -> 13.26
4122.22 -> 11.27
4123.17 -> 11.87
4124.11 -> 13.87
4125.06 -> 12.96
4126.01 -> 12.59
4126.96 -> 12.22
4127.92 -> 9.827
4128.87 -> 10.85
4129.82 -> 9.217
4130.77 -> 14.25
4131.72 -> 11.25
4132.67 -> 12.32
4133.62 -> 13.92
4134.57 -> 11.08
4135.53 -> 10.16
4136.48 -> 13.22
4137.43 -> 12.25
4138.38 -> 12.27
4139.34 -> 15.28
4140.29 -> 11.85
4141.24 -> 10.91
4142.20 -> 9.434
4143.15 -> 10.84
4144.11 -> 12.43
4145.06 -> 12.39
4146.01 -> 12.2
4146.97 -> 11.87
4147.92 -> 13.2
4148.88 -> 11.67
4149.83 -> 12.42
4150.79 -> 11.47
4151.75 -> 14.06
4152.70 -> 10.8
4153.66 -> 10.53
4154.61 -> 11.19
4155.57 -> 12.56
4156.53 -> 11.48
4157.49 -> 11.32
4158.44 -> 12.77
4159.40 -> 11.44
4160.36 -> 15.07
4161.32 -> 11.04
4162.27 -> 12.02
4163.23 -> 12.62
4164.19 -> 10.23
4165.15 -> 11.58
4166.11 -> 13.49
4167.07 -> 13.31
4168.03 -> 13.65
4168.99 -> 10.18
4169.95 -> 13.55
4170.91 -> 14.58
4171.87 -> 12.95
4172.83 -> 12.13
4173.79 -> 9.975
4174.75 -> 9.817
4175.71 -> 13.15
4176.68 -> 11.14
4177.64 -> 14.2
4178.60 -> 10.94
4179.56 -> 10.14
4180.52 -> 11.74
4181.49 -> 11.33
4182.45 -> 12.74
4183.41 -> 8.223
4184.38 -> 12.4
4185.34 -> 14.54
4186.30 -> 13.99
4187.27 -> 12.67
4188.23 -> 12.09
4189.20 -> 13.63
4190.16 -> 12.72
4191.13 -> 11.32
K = 1.91 AA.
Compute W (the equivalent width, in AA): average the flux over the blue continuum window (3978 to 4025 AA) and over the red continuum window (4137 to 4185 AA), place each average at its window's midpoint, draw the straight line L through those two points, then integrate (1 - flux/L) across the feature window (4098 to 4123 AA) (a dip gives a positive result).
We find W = 3.4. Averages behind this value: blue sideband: 12.3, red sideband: 12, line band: 10.5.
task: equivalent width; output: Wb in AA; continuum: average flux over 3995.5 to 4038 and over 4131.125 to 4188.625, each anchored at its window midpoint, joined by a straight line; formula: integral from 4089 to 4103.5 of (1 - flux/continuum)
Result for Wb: 2.7 AA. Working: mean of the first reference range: 12.4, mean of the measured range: 9.97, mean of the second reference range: 12.1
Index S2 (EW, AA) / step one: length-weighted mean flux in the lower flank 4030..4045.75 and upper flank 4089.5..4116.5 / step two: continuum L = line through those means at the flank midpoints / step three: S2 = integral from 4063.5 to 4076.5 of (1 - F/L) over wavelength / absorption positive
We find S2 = -1.2 AA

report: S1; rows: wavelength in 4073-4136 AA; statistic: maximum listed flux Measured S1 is 15.55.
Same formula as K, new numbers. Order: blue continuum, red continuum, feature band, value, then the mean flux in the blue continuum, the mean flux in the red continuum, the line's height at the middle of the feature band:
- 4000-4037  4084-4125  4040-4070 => 0.1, 12.5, 11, 11.9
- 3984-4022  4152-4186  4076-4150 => 4.1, 12.5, 12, 12.2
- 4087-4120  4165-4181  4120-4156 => -1.7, 10.7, 12.2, 11.4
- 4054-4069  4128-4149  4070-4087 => -0.4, 12.1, 11.9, 12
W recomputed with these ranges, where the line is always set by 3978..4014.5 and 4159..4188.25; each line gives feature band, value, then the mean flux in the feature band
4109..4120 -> 0.52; 11.6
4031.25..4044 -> 0.58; 11.8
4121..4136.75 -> 0.31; 12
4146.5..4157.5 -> 0.25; 11.9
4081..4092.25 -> 0.27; 12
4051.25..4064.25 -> 0.29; 12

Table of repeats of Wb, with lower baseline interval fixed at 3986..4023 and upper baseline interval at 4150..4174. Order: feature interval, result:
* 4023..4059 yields 1.8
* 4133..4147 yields 0.3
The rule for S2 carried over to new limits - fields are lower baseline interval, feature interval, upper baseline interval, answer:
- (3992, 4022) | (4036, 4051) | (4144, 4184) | 1.15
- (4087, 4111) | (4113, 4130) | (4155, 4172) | -1.32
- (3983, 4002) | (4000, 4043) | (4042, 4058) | -1.33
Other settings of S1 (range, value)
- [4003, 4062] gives 16.95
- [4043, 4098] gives 15.93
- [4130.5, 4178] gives 15.28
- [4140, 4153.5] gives 14.06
